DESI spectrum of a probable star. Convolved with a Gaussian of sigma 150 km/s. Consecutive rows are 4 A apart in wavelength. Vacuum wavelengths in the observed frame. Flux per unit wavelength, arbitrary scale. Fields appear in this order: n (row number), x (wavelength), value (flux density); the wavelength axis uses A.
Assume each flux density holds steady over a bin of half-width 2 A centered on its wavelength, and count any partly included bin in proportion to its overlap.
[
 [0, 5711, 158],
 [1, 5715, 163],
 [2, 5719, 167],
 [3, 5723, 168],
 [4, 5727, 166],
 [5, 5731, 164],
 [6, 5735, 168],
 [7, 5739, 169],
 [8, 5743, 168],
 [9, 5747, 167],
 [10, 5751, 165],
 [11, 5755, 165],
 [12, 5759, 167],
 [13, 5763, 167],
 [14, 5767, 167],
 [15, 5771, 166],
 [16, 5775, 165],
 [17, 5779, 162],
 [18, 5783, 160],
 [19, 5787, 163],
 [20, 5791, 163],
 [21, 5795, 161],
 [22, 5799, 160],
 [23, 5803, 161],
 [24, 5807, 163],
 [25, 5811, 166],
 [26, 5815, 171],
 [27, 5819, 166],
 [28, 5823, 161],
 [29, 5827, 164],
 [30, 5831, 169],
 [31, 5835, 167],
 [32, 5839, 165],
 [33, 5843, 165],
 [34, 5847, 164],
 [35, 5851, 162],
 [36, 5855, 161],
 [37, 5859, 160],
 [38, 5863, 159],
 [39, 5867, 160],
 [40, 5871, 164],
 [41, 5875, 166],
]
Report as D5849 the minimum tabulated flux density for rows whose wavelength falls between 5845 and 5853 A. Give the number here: 162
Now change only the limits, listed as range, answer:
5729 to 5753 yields 164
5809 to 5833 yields 161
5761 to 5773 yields 166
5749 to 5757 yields 165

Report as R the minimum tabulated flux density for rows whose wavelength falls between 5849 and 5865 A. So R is 159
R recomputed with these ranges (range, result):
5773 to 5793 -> 160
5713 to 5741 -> 163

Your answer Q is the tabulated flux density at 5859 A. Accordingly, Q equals 160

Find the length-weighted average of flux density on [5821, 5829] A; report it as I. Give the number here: 162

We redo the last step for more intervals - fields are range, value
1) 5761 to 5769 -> 167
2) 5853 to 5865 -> 160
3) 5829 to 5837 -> 168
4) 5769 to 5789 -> 163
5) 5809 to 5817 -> 168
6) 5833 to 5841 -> 166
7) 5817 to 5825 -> 164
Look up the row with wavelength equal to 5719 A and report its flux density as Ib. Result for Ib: 167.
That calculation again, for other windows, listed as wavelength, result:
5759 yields 167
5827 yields 164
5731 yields 164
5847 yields 164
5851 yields 162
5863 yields 159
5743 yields 168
